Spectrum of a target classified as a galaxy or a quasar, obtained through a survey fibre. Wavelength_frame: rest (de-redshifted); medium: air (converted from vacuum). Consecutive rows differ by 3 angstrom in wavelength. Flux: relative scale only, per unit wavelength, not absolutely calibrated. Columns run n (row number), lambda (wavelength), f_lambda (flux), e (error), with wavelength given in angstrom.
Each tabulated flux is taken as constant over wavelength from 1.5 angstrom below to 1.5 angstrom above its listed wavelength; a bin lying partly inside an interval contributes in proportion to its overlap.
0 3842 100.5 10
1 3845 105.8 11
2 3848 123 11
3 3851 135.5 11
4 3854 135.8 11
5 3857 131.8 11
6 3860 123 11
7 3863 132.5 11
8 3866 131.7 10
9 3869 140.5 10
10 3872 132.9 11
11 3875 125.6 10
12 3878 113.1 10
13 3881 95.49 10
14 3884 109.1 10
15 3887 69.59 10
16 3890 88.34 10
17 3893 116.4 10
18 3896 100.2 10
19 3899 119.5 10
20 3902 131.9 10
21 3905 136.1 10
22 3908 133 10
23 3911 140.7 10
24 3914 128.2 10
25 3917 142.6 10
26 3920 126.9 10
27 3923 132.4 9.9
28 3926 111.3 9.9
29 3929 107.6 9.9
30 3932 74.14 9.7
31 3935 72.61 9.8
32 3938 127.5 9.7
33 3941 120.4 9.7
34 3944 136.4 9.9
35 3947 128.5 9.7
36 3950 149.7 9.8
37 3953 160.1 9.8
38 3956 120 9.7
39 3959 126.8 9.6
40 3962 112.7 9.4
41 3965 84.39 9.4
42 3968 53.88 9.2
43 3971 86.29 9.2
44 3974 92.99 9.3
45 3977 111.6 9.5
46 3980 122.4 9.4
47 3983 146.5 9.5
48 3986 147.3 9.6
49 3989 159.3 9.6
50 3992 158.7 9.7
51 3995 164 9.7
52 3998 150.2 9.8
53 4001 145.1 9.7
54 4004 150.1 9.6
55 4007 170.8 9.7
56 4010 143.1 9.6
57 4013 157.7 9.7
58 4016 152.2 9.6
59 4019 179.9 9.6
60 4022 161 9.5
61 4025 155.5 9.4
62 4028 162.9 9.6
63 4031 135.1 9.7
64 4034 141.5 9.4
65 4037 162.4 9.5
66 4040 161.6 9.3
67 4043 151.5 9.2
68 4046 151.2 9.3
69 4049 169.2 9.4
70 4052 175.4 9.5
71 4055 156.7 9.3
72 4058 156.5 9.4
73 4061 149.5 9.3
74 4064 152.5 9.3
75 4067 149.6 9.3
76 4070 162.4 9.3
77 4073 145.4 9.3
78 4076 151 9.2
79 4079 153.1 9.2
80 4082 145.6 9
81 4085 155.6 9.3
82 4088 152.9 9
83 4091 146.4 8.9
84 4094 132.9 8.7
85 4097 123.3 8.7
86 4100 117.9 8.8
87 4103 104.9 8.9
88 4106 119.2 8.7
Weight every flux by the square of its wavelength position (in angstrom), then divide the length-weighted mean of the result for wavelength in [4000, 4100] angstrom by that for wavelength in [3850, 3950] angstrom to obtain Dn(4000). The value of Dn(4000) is 1.4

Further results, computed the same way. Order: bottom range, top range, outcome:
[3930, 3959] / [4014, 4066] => 1.36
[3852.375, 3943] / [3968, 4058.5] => 1.32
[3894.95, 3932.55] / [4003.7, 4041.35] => 1.34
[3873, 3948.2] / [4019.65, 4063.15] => 1.45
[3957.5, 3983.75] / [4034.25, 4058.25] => 1.61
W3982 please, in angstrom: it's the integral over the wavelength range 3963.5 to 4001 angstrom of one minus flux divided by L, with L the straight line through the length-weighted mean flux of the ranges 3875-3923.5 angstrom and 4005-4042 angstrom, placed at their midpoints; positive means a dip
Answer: 5.3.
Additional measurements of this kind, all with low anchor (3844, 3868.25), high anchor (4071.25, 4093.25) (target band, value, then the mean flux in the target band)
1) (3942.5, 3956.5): -0.33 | 140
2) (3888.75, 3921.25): 2.12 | 124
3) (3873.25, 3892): 4.25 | 101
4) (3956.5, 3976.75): 6.32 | 95.3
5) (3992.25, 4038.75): -4.00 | 156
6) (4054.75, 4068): -0.46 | 153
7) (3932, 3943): 2.61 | 104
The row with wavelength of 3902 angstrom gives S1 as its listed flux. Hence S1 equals 131.9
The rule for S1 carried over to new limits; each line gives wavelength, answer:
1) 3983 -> 146.5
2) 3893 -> 116.4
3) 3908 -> 133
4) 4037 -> 162.4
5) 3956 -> 120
